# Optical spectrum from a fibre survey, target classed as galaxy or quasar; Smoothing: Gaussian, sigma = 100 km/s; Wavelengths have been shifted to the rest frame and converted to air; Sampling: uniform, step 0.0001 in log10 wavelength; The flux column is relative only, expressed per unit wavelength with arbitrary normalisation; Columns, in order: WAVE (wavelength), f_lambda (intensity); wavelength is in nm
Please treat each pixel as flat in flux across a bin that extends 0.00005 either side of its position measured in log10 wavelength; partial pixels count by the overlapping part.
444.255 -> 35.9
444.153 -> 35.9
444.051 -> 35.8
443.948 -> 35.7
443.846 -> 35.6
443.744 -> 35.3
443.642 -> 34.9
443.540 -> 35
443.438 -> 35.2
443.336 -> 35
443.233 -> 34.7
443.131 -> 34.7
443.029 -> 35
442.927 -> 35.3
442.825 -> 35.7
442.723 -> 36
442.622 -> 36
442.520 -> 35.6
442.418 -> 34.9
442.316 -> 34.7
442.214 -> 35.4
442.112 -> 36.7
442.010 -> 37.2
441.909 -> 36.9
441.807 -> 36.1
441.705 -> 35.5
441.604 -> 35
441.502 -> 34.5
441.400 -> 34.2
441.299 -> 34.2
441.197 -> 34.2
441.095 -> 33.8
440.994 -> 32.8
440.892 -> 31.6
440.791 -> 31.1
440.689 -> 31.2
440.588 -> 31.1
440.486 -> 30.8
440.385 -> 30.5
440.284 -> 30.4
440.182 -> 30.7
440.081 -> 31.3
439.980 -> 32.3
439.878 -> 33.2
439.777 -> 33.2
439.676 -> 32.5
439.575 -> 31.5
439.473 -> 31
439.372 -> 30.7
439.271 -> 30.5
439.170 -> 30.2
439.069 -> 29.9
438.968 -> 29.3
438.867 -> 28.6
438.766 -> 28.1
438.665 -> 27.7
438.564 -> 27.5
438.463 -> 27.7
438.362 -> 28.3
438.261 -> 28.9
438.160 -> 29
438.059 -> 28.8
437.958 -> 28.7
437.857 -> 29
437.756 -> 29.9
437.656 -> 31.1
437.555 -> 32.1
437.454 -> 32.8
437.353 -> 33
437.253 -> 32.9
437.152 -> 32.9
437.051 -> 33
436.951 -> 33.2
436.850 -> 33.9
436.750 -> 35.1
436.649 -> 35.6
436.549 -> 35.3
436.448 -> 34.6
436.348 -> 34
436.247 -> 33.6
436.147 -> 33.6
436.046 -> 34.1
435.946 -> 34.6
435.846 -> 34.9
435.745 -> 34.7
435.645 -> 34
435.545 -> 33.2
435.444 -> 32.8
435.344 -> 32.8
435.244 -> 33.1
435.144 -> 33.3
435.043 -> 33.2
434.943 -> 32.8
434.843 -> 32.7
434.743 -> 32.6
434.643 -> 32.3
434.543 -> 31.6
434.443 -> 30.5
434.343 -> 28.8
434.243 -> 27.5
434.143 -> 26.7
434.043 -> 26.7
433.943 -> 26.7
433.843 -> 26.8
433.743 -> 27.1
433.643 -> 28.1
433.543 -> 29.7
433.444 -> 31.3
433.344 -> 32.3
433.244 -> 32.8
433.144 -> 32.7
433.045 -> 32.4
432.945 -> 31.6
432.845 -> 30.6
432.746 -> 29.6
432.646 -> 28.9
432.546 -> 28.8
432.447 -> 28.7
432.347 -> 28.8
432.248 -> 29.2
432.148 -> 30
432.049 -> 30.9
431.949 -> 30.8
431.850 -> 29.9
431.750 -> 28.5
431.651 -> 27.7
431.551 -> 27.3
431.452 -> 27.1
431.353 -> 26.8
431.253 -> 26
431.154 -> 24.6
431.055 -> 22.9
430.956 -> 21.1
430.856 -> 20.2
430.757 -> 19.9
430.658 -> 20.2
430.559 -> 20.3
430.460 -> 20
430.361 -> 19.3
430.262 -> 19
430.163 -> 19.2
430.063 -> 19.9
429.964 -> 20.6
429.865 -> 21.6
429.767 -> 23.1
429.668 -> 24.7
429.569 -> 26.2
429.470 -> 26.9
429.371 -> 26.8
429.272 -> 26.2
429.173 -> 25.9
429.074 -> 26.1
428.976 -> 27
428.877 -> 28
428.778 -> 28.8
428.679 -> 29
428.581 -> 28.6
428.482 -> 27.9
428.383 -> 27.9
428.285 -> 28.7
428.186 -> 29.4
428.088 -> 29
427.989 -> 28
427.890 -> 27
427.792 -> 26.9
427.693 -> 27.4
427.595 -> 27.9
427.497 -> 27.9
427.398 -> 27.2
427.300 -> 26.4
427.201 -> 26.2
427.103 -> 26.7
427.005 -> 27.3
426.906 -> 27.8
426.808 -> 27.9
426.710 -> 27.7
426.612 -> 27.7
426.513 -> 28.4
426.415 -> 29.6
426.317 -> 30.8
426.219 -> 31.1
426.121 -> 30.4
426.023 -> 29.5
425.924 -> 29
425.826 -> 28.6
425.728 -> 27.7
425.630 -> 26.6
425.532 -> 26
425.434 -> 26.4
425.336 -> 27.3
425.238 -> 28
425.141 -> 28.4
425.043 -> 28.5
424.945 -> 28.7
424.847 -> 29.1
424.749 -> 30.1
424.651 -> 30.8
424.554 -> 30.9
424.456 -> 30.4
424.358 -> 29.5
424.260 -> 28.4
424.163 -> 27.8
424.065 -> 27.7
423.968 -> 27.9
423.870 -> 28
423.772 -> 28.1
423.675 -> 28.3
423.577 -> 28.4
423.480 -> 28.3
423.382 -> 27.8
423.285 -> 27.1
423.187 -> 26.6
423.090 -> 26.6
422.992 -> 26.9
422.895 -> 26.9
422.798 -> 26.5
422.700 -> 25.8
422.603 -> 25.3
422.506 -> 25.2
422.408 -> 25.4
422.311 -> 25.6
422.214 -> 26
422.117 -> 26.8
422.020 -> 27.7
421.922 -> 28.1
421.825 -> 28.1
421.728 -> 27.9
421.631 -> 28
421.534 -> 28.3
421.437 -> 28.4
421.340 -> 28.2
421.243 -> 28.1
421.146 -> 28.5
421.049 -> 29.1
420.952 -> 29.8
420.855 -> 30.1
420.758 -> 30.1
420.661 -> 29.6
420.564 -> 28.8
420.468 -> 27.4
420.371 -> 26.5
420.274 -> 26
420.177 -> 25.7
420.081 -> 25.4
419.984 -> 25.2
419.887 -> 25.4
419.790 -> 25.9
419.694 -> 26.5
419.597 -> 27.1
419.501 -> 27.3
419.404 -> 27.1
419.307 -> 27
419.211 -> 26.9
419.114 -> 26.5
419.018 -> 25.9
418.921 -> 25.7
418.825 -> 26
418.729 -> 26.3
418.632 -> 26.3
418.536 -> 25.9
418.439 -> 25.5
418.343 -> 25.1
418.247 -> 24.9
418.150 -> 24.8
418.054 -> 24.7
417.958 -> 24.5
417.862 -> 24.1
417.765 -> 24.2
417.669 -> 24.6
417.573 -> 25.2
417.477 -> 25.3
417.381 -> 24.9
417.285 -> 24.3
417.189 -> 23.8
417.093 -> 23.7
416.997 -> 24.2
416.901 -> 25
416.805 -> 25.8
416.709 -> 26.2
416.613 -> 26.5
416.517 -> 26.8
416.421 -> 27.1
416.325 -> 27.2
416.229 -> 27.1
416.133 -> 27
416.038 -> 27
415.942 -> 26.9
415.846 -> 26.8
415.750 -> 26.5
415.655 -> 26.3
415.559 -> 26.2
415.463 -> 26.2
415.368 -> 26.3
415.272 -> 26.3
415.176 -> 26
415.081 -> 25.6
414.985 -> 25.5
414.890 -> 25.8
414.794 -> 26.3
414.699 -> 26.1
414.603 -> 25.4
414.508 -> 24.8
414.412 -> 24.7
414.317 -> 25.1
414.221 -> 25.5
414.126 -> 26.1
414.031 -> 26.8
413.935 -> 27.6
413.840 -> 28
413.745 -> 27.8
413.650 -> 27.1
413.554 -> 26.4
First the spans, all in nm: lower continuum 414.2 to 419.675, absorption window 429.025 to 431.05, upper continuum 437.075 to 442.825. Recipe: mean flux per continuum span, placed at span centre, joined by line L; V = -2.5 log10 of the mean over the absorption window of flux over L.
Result 0.29 mag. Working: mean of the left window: 25.8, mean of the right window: 32.1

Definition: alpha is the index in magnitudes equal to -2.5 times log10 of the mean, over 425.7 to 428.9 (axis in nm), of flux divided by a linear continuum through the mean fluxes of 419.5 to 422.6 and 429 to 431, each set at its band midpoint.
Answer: -0.18 mag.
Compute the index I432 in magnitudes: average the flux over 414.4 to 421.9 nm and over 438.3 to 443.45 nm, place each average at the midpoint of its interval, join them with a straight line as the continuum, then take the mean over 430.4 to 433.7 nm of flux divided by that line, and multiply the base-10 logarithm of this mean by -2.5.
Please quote 0.10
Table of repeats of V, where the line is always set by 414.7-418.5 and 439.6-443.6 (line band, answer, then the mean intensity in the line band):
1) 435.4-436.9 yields -0.07 mag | 34.3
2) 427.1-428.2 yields 0.07 mag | 27.5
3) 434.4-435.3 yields -0.03 mag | 32.5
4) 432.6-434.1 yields 0.05 mag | 29.8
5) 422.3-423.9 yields 0.04 mag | 26.9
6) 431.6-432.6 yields 0.05 mag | 29.3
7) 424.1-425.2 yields -0.04 mag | 29.3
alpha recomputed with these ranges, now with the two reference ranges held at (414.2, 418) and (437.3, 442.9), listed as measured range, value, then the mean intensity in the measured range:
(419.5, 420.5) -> 0.023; 26.1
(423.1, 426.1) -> -0.015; 28.3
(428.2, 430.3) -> 0.149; 25.4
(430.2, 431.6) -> 0.301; 22.5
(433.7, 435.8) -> -0.010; 31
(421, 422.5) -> -0.014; 27.5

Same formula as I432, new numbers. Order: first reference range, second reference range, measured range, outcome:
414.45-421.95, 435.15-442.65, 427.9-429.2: 0.05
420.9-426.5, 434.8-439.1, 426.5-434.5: 0.12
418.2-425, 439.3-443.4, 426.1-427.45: 0.03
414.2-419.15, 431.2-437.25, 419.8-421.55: -0.03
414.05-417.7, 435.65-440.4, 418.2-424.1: 0.00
